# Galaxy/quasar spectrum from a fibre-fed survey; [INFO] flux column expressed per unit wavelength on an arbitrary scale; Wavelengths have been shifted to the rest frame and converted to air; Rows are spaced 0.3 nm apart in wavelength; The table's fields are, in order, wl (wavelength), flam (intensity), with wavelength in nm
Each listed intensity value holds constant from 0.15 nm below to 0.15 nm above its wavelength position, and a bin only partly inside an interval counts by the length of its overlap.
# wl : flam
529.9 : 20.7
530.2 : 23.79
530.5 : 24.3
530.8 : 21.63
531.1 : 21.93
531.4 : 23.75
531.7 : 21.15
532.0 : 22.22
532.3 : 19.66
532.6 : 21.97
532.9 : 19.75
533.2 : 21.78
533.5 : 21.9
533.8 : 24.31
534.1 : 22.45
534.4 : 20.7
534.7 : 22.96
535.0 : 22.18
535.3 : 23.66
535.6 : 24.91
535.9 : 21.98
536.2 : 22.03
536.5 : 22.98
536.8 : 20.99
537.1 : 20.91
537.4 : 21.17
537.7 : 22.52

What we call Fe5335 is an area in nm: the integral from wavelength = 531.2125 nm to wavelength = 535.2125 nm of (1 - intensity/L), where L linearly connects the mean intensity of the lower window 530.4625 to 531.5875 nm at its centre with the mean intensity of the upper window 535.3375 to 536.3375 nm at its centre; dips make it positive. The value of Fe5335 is 0.16 nm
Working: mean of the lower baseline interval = 22.7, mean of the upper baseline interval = 23.1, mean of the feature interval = 21.9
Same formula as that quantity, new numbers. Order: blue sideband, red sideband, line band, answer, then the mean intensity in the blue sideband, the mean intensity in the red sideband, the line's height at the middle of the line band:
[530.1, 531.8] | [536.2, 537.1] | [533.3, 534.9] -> -0.01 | 22.8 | 21.8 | 22.2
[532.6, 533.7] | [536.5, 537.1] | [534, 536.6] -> -0.15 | 21.4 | 21.5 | 21.4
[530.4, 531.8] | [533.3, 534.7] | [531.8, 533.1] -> 0.09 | 22.5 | 22.4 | 22.5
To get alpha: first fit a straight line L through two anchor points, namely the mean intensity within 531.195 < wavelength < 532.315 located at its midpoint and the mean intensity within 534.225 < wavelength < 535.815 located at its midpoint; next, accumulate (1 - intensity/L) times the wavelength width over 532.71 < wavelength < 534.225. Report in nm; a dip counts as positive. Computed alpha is 0.027 nm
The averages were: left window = 22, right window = 22.8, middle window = 22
